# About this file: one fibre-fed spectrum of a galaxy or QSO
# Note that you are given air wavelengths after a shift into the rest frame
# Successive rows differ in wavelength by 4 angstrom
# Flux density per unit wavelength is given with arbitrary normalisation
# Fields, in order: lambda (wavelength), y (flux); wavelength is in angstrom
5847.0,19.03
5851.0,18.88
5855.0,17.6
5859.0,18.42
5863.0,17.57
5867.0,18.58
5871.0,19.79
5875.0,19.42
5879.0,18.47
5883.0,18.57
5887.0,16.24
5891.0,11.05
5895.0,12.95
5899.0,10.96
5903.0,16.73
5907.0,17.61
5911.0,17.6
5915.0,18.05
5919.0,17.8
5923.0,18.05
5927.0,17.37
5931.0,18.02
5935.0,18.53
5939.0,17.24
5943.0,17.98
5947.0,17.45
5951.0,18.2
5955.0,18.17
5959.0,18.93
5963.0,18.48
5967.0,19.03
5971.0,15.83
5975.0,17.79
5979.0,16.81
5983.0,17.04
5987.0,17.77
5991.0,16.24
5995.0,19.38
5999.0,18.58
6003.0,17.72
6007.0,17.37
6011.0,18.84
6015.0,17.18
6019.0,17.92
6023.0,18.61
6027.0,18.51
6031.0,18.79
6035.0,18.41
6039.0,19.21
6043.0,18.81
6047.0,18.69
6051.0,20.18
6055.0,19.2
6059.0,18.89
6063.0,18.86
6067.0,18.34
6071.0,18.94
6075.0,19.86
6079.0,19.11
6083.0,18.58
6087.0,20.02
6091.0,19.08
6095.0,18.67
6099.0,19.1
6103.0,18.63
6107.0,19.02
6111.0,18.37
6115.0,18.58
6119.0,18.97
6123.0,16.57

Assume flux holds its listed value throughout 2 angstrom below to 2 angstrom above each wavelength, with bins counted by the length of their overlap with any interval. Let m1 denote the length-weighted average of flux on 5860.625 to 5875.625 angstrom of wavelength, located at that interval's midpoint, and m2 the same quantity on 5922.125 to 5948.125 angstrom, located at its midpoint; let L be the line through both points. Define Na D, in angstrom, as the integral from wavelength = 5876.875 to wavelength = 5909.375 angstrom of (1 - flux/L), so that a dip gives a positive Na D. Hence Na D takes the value 5.4 angstrom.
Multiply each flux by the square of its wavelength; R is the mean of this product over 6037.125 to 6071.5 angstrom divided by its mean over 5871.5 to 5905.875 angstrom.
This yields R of 1.27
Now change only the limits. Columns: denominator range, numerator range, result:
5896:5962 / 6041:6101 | 1.15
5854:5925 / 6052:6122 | 1.19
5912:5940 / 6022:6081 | 1.11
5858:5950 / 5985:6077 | 1.13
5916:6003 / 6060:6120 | 1.11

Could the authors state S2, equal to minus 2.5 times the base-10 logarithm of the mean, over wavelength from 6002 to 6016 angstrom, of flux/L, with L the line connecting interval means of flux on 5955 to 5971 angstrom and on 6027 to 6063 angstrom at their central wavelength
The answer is 0.053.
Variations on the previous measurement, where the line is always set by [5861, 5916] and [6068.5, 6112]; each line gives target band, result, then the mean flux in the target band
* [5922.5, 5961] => -0.04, 18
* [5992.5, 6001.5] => -0.05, 18.8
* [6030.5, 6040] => -0.02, 18.8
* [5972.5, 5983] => 0.03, 17.2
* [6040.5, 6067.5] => -0.02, 19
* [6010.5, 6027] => 0.00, 18.1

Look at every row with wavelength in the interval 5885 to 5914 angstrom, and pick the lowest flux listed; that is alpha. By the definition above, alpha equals 10.96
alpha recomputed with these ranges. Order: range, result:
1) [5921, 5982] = 15.83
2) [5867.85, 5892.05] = 11.05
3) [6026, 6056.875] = 18.41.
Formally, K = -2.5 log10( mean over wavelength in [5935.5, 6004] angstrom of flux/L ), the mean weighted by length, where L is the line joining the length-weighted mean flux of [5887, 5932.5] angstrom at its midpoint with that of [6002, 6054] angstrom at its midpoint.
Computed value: -0.034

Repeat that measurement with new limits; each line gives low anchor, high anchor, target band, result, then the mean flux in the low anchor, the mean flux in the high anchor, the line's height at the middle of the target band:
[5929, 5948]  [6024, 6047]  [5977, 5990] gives 0.07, 17.9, 18.7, 18.3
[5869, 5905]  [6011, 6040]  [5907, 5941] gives -0.07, 16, 18.4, 16.7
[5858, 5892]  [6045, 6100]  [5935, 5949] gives 0.03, 17.7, 19.1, 18.2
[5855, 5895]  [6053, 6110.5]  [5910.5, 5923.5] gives -0.01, 17.3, 19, 17.7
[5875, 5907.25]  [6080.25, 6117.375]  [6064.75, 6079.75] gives -0.03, 15.5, 18.9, 18.5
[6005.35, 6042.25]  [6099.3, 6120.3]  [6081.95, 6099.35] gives -0.03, 18.3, 18.7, 18.6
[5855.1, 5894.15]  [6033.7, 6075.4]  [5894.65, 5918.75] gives 0.11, 17.4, 19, 17.7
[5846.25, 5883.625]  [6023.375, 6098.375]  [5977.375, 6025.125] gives 0.06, 18.6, 19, 18.9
